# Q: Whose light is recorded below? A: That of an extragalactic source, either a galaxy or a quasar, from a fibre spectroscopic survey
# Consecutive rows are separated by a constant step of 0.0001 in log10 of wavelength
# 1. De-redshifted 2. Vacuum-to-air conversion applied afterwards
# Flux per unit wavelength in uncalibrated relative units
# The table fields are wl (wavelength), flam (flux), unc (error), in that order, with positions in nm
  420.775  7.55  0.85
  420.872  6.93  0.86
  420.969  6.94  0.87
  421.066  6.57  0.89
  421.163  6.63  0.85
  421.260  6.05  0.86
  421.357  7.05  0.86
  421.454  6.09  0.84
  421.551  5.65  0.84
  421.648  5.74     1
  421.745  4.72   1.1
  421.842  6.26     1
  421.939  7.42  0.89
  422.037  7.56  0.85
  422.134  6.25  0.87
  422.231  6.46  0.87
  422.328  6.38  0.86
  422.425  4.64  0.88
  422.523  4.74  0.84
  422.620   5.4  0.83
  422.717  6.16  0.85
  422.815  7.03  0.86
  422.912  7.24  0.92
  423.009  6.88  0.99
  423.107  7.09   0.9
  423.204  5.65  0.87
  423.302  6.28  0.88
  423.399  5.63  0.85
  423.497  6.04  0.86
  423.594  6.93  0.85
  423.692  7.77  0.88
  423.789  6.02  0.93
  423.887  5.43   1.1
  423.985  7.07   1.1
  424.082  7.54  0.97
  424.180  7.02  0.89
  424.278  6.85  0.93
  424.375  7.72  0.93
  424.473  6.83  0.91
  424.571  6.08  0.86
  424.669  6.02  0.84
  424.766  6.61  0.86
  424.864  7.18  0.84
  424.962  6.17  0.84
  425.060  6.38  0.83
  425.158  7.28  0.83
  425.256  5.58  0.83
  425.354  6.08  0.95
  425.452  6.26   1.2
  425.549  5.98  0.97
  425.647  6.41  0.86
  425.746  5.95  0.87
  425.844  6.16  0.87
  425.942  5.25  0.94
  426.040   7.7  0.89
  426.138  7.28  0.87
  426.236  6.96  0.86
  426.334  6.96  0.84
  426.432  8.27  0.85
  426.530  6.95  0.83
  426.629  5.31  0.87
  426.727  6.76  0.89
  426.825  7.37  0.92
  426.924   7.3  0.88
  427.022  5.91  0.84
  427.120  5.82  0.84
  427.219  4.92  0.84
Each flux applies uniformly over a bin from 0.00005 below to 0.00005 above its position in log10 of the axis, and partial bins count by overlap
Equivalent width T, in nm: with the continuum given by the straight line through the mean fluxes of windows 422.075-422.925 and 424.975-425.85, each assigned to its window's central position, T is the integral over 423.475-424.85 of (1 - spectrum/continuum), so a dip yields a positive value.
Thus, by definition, -0.13 nm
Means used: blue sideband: 6.01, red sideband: 6.23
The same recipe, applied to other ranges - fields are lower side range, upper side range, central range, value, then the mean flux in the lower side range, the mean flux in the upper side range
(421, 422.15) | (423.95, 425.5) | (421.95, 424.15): 0.03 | 6.34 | 6.66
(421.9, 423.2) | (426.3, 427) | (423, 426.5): 0.05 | 6.37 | 6.94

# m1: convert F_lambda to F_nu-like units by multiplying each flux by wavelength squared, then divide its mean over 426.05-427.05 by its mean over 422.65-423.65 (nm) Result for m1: 1.1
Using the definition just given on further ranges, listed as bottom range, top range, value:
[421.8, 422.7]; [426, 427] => 1.17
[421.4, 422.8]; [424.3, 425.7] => 1.10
